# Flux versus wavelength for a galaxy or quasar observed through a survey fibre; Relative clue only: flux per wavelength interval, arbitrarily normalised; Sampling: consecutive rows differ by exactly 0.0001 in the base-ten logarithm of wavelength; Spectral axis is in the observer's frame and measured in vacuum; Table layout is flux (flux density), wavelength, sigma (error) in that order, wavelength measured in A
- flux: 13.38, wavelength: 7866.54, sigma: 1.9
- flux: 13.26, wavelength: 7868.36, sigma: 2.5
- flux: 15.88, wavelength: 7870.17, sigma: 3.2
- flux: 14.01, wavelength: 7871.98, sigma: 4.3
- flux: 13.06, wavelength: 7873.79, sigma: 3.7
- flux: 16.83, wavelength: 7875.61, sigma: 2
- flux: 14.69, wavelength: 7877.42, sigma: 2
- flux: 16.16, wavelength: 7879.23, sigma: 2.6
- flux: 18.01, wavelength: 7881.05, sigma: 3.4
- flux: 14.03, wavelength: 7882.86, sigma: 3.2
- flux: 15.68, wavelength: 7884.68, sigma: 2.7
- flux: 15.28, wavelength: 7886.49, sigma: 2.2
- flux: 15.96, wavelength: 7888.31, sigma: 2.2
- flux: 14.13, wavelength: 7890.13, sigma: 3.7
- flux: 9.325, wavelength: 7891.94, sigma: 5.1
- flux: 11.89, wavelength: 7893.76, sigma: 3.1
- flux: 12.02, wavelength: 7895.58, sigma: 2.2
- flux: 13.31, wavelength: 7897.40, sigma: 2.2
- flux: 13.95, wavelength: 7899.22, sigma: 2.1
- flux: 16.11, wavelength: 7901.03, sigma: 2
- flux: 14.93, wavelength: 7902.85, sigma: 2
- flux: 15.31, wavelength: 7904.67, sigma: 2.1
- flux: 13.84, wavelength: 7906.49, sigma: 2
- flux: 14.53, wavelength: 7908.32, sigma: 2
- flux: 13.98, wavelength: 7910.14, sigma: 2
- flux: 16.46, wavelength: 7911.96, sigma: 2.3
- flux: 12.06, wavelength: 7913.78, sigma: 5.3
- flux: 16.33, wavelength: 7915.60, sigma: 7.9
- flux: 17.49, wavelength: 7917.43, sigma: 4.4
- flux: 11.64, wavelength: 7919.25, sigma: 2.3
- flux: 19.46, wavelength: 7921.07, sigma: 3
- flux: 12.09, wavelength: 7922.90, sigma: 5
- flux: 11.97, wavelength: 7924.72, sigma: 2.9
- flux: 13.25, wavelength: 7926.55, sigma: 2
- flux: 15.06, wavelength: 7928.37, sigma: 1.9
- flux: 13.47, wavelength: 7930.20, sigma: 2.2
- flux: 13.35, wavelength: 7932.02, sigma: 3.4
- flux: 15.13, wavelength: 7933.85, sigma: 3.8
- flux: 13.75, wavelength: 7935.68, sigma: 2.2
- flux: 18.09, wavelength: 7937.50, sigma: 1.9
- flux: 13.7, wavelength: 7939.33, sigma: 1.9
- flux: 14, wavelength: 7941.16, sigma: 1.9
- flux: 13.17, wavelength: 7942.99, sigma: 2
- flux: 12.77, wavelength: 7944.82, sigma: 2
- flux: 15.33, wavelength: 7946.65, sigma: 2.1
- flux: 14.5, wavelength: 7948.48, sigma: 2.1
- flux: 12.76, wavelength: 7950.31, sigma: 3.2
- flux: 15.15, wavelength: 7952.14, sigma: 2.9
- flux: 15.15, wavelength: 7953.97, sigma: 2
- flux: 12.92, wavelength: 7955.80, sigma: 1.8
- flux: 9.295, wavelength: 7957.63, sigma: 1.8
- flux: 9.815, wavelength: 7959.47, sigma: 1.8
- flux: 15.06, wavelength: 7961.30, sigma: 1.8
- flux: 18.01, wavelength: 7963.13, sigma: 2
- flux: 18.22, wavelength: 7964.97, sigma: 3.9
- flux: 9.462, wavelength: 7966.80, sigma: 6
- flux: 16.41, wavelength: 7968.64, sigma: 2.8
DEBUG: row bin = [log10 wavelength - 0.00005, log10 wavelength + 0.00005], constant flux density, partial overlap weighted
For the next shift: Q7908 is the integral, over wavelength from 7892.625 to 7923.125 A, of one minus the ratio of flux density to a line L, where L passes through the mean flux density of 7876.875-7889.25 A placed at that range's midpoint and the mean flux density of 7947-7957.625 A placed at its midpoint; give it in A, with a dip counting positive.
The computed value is 1.1 A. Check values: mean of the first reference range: 15.7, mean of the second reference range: 13.8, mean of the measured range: 14.4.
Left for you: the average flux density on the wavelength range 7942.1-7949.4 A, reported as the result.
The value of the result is 13.9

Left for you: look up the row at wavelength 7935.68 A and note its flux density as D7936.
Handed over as 13.75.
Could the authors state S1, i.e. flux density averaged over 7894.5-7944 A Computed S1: 14.4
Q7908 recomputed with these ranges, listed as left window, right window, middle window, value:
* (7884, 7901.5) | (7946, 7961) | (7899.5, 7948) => -3.9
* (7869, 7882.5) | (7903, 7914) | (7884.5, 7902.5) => 1.5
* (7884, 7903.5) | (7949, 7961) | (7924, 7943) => -1.5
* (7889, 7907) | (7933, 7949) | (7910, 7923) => -1.2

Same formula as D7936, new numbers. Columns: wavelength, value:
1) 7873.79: 13.06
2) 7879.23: 16.16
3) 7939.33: 13.7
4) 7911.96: 16.46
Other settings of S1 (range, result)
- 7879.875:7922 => 14.6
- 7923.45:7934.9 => 13.7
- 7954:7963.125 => 12.7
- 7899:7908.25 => 14.9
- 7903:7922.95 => 15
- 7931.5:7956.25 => 14.3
